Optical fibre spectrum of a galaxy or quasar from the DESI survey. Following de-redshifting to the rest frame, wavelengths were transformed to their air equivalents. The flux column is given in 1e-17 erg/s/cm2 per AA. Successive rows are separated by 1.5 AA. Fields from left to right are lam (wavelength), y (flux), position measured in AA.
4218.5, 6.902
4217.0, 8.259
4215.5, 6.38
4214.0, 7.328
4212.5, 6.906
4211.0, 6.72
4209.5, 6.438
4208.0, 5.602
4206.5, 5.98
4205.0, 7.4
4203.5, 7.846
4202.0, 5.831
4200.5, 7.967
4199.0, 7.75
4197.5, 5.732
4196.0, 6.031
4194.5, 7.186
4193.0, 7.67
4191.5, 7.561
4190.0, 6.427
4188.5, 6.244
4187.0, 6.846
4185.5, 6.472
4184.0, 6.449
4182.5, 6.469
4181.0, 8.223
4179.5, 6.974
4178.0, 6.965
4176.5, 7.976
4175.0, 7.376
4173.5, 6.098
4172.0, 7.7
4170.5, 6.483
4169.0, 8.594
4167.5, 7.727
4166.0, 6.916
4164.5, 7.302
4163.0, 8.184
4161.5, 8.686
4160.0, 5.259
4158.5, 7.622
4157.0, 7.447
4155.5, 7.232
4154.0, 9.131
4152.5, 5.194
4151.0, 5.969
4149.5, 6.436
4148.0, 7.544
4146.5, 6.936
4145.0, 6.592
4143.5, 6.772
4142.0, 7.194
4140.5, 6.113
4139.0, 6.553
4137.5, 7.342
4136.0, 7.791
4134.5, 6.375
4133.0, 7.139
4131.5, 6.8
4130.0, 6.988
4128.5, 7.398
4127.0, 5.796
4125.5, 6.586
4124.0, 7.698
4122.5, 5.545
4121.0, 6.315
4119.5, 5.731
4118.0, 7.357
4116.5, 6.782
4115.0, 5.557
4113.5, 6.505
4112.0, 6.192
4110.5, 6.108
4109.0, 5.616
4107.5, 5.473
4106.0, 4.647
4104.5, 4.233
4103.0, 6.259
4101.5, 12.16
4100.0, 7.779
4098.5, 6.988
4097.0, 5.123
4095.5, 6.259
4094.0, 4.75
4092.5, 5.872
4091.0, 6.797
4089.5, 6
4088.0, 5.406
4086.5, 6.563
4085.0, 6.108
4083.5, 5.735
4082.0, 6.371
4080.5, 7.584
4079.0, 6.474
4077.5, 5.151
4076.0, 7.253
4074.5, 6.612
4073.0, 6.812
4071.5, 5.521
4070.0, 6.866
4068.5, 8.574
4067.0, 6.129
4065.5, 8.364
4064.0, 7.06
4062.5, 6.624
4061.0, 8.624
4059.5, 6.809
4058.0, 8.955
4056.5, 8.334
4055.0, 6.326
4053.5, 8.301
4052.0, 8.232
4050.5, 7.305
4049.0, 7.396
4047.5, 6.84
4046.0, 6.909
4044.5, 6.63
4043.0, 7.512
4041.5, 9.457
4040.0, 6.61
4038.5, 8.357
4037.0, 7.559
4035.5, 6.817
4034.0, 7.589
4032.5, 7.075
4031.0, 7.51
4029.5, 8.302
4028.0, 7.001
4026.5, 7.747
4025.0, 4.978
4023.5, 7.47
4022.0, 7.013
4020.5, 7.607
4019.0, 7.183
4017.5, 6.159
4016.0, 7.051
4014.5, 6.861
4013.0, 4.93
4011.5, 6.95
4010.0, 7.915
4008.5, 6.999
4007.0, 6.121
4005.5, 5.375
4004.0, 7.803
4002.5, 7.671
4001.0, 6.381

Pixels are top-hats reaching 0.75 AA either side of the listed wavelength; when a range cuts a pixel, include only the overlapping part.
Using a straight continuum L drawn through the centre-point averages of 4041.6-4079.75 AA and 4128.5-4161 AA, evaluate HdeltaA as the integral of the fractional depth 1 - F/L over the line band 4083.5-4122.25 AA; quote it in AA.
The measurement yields 4.5 AA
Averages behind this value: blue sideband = 7.22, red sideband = 6.9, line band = 6.24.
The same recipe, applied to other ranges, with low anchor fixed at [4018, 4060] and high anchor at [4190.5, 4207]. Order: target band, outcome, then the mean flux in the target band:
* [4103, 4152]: 5.14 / 6.43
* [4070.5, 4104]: 3.58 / 6.51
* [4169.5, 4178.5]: -0.10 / 7.14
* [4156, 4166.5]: -0.37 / 7.35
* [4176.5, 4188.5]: 0.18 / 6.94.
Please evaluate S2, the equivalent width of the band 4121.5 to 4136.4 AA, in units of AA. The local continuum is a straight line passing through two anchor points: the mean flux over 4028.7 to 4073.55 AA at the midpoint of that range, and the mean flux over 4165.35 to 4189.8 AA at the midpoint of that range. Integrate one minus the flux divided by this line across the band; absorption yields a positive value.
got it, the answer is 0.9 AA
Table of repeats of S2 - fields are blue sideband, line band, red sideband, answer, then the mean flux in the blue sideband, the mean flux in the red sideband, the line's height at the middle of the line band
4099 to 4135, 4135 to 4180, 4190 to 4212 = -3.05 AA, 6.55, 6.82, 6.68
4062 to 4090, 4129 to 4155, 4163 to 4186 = 0.49 AA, 6.59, 7.22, 7.02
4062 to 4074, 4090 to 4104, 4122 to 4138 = 0.23 AA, 6.99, 6.87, 6.94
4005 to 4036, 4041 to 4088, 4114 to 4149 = -1.84 AA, 6.9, 6.73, 6.83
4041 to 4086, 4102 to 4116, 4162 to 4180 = 2.87 AA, 7.15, 7.38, 7.25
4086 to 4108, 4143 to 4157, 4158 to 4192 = -0.05 AA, 6.29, 7.15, 6.87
